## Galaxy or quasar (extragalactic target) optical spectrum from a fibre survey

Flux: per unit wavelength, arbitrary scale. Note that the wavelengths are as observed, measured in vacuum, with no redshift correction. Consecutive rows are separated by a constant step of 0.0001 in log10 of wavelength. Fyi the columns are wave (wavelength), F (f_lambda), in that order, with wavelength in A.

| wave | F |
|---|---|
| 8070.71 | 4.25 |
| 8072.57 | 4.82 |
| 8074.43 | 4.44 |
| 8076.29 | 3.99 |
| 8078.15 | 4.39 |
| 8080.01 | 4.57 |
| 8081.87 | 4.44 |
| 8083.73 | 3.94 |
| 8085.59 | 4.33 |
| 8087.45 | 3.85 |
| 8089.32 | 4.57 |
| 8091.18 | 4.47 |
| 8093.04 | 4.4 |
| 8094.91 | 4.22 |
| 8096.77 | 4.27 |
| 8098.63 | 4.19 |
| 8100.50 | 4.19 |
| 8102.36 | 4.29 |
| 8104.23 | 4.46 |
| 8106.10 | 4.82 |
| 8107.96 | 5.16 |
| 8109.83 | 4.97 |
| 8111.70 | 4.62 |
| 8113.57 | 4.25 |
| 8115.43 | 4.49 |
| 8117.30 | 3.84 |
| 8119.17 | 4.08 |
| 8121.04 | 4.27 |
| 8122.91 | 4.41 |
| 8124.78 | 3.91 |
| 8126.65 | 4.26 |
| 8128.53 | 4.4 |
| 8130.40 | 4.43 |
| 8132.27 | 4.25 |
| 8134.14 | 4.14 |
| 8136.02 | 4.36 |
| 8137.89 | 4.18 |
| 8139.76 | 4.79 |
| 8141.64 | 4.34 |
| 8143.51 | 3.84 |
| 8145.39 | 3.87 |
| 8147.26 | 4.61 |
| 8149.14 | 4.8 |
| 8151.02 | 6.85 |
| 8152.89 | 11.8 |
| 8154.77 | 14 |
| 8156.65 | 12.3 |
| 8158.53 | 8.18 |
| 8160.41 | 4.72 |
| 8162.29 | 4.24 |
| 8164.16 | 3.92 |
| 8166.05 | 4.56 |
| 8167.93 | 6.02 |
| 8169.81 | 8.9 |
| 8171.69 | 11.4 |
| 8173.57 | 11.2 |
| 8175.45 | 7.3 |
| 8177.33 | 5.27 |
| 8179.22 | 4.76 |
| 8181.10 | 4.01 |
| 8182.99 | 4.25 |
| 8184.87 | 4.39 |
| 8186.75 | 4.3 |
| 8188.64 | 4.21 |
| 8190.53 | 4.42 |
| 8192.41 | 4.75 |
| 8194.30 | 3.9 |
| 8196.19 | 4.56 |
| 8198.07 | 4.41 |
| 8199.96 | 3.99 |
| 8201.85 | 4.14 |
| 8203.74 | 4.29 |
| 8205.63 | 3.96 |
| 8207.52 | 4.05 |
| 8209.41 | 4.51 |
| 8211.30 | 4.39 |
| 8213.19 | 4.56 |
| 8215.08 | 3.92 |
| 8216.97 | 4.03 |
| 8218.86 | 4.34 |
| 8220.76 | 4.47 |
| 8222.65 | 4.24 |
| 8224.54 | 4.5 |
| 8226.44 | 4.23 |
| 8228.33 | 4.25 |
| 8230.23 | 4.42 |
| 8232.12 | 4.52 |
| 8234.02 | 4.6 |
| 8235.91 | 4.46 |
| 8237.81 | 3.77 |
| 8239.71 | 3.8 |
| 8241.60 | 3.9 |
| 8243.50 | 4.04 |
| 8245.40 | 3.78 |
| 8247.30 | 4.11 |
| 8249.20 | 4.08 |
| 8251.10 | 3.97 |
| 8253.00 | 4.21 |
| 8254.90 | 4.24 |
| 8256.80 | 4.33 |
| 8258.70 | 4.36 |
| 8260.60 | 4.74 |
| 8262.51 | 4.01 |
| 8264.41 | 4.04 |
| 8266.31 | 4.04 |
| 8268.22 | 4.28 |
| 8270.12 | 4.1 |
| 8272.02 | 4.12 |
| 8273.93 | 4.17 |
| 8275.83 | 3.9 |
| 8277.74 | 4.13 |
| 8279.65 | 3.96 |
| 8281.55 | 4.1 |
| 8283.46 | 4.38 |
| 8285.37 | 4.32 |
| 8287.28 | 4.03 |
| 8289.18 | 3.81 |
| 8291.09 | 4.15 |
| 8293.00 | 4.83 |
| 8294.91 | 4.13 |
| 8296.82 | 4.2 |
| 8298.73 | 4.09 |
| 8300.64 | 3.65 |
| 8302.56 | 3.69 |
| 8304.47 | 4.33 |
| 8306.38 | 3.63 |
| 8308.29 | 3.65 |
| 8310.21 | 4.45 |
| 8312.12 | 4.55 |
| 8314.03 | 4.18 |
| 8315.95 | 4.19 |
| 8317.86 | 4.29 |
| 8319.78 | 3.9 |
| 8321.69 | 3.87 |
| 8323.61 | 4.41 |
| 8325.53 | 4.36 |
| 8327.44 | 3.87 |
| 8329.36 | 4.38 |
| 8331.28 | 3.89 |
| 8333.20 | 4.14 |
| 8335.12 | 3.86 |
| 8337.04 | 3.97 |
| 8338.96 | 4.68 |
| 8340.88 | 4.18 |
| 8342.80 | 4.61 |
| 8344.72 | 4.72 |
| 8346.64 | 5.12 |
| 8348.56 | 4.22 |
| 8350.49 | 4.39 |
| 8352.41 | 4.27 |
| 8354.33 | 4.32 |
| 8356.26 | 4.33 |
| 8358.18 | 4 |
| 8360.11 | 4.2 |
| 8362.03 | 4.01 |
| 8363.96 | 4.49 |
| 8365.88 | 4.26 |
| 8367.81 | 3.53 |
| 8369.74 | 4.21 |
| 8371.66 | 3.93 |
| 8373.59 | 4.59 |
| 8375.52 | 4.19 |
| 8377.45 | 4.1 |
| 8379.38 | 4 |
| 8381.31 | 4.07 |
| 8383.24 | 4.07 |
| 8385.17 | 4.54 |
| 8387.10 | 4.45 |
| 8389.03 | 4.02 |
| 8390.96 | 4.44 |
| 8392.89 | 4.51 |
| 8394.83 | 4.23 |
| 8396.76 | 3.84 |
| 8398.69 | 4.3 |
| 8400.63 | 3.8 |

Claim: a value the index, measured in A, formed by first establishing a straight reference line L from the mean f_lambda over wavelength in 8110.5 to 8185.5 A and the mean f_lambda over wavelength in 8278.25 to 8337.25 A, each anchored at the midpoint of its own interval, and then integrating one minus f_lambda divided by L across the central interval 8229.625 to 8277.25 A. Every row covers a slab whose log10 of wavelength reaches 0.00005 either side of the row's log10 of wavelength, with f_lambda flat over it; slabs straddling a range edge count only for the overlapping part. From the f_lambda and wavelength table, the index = 5.0 A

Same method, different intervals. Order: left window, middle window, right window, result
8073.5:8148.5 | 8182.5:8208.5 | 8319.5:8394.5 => 0.3 A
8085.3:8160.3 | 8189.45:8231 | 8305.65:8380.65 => 4.2 A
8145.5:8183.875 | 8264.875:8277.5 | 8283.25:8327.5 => 1.9 A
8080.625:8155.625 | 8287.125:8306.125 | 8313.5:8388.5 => 1.3 A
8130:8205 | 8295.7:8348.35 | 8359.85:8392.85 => 4.6 A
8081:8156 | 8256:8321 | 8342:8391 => 4.6 A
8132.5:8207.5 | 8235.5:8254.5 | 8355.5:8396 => 4.2 A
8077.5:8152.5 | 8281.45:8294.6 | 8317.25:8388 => 0.2 A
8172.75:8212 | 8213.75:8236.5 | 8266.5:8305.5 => 1.1 A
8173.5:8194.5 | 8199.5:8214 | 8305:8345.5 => 1.9 A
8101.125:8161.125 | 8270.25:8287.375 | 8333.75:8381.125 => 1.9 A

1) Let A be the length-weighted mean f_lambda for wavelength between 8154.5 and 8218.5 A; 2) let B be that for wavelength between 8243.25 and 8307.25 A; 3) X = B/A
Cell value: 0.74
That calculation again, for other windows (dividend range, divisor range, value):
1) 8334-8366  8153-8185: 0.60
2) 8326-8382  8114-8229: 0.81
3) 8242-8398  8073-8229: 0.84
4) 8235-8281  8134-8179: 0.62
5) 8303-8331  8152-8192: 0.61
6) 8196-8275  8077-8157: 0.85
